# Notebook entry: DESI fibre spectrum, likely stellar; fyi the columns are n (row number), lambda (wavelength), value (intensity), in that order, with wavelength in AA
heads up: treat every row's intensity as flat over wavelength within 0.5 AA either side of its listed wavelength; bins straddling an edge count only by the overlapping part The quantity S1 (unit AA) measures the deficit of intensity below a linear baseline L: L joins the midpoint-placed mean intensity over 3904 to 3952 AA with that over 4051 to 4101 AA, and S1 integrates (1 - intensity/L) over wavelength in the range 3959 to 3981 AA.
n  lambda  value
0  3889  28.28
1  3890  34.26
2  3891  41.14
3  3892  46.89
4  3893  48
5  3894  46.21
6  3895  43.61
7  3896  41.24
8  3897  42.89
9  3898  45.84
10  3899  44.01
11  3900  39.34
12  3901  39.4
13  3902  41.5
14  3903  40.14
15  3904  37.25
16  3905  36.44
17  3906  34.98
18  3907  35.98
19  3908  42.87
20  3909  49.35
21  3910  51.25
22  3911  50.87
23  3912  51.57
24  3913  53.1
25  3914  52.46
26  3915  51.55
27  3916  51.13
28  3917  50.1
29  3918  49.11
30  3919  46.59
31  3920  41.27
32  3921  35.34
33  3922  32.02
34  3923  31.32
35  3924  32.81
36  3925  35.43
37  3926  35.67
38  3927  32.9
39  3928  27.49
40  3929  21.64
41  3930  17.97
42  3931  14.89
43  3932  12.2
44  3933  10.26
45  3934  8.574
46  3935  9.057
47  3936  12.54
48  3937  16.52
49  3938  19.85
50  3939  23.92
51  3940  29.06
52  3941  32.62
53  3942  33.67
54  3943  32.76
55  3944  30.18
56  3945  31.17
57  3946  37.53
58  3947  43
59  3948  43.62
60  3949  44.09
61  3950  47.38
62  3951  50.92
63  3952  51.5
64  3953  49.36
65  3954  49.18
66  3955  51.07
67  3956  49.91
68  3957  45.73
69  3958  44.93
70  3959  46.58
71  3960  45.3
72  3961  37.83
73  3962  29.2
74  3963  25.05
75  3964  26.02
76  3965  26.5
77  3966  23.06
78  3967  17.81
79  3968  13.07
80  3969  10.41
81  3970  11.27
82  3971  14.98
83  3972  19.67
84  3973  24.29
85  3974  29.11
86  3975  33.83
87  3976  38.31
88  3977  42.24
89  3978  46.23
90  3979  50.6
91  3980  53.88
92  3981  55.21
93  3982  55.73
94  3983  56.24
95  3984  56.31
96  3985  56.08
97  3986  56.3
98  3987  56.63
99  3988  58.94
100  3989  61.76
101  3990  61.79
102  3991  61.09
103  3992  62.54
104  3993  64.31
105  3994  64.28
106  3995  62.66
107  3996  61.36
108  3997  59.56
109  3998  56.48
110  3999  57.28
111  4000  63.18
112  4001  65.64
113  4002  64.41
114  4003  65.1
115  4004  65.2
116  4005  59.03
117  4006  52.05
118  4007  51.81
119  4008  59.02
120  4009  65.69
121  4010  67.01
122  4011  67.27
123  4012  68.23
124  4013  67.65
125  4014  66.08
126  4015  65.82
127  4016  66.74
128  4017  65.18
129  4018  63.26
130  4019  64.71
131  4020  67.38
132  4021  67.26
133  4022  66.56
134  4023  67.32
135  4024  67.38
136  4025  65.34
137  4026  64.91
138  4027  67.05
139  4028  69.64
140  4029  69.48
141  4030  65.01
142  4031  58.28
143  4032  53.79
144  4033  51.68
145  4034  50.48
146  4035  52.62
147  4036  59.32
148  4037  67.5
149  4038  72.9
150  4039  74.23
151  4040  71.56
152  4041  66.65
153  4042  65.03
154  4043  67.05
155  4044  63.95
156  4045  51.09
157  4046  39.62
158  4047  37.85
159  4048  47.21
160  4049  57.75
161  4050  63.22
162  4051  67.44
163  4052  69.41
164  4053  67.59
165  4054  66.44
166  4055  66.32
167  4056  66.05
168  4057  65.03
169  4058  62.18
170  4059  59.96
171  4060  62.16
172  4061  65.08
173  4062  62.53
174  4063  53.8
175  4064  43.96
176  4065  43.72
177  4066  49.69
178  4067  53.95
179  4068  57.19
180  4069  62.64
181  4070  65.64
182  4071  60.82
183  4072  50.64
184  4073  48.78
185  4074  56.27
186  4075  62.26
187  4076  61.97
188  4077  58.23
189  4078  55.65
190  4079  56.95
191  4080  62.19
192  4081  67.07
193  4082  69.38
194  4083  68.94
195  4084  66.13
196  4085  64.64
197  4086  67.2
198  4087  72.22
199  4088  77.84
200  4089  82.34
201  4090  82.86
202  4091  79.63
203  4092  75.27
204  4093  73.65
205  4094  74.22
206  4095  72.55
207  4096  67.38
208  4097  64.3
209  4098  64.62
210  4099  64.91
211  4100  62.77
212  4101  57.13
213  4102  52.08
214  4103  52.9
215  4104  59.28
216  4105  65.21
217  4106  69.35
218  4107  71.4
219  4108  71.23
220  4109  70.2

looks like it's 6.6 AA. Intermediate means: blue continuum 35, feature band 30.4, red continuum 63.9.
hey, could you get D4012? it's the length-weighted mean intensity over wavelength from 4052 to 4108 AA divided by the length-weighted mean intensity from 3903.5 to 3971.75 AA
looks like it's 1.85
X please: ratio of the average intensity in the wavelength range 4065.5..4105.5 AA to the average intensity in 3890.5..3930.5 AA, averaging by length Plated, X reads 1.56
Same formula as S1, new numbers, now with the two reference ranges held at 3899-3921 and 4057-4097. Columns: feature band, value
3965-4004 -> 4.33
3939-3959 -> 3.10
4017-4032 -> -2.05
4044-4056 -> 0.46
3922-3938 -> 8.63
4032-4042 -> -0.60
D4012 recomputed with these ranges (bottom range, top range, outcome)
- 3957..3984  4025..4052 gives 1.77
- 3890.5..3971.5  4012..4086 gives 1.72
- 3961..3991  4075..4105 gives 1.72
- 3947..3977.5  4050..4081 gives 1.71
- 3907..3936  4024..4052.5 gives 1.73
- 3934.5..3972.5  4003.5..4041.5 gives 1.98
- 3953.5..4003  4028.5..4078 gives 1.30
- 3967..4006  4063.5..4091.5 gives 1.26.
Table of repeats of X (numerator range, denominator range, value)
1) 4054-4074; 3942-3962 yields 1.35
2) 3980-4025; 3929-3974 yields 2.08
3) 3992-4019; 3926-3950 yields 2.41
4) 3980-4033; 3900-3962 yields 1.68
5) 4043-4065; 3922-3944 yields 2.48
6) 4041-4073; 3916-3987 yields 1.68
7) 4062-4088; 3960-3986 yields 1.72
